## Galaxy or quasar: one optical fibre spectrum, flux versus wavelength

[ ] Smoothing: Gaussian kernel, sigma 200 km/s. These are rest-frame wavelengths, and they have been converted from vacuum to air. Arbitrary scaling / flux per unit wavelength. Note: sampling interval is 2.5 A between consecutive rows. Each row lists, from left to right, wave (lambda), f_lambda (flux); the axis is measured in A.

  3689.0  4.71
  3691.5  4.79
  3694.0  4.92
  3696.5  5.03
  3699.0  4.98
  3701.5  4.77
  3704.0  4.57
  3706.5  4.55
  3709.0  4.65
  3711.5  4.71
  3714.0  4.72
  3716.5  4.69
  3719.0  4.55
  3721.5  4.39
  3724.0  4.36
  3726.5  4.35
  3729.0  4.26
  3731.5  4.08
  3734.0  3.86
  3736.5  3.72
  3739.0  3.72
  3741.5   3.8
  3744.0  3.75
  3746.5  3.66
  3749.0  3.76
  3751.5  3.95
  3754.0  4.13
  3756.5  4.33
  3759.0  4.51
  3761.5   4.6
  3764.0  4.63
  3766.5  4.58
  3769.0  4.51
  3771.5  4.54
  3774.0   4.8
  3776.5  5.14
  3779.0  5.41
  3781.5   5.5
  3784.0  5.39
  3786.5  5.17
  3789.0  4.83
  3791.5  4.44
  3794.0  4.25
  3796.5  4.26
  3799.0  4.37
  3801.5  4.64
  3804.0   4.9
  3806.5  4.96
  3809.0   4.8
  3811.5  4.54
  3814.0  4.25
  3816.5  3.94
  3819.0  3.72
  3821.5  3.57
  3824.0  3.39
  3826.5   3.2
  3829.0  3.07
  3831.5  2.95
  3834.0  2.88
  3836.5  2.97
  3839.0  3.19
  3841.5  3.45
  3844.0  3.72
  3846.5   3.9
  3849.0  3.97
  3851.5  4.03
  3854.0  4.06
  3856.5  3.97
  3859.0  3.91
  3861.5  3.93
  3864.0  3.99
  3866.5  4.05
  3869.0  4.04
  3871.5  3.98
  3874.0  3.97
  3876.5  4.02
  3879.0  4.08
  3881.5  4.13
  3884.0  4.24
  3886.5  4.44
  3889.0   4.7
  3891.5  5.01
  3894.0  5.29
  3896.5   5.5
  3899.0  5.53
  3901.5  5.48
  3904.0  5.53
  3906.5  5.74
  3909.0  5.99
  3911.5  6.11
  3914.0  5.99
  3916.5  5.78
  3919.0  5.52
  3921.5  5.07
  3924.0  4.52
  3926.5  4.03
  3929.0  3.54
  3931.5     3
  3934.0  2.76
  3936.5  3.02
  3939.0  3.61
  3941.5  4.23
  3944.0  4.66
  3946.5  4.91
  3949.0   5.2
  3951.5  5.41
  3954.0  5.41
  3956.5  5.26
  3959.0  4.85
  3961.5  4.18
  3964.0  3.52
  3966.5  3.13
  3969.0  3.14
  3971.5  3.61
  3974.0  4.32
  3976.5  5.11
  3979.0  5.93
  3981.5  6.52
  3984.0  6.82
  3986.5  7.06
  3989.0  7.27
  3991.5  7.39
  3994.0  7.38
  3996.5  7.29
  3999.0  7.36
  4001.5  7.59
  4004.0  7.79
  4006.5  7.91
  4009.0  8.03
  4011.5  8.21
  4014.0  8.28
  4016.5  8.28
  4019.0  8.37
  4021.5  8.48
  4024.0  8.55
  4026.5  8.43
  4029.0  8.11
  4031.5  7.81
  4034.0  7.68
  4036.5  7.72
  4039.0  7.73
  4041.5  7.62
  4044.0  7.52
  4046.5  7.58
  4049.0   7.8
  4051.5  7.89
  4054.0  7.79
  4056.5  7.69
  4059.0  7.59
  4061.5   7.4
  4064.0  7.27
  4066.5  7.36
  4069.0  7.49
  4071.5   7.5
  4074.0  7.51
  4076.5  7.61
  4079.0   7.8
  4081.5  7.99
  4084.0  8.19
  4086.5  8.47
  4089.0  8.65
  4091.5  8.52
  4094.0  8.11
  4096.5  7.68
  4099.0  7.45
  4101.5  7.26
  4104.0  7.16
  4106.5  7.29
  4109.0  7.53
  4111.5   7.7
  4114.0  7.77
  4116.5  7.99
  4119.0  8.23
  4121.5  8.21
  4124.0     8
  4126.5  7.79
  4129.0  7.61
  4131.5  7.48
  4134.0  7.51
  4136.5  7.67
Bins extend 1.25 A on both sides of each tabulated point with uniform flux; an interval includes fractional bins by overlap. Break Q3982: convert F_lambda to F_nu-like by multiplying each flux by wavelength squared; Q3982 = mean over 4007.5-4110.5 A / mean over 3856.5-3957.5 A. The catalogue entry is 1.83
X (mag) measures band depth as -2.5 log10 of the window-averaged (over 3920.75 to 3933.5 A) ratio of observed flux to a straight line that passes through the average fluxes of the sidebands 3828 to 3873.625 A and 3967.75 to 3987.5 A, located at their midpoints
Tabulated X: 0.18 mag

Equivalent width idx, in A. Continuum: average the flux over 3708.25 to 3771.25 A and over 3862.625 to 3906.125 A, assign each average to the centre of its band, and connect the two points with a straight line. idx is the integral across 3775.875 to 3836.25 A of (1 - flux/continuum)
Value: 1.7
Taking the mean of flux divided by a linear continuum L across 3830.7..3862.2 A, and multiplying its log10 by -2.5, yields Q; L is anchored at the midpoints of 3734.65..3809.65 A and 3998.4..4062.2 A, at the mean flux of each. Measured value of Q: 0.453 mag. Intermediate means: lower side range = 4.49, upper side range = 7.9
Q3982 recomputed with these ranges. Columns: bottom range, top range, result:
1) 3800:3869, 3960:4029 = 1.89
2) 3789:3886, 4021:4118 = 2.21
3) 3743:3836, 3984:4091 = 2.06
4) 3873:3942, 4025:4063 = 1.78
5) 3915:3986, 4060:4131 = 1.83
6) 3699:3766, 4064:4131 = 2.19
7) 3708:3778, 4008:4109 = 2.14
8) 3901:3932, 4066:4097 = 1.68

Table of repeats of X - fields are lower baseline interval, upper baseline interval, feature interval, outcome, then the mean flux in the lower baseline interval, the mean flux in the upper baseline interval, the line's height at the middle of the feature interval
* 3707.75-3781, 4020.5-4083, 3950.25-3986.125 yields 0.37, 4.36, 7.76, 6.83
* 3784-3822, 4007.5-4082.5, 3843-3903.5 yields 0.25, 4.49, 7.84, 5.46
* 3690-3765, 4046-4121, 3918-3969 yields 0.44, 4.36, 7.75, 6.42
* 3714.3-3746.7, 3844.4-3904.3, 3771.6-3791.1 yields -0.21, 4.12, 4.38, 4.21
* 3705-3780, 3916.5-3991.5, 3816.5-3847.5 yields 0.32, 4.35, 4.74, 4.52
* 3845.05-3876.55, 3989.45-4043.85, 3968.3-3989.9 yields 0.25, 3.98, 7.89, 6.95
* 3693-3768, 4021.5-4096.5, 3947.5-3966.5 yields 0.39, 4.35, 7.85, 6.76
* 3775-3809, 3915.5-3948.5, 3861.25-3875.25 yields 0.13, 4.86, 4.21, 4.51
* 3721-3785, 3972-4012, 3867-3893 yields 0.32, 4.37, 6.91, 5.72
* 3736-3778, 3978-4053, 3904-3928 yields 0.18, 4.26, 7.69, 6.37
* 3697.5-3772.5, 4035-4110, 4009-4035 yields -0.14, 4.32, 7.71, 7.2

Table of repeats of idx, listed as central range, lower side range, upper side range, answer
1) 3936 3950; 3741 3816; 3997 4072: 4.9 A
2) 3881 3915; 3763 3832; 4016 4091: 3.0 A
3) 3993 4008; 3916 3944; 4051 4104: -4.4 A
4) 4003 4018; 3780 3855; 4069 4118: -3.2 A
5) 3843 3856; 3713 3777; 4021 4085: 3.6 A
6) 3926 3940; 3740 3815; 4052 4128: 6.5 A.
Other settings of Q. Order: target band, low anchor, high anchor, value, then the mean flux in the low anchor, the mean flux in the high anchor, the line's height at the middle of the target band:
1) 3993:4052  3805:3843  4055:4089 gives -0.15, 3.67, 7.72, 6.91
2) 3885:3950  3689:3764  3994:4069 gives 0.33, 4.36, 7.82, 6.53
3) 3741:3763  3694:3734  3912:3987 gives 0.13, 4.57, 4.66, 4.58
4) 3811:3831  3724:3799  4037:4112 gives 0.35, 4.41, 7.71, 5.04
